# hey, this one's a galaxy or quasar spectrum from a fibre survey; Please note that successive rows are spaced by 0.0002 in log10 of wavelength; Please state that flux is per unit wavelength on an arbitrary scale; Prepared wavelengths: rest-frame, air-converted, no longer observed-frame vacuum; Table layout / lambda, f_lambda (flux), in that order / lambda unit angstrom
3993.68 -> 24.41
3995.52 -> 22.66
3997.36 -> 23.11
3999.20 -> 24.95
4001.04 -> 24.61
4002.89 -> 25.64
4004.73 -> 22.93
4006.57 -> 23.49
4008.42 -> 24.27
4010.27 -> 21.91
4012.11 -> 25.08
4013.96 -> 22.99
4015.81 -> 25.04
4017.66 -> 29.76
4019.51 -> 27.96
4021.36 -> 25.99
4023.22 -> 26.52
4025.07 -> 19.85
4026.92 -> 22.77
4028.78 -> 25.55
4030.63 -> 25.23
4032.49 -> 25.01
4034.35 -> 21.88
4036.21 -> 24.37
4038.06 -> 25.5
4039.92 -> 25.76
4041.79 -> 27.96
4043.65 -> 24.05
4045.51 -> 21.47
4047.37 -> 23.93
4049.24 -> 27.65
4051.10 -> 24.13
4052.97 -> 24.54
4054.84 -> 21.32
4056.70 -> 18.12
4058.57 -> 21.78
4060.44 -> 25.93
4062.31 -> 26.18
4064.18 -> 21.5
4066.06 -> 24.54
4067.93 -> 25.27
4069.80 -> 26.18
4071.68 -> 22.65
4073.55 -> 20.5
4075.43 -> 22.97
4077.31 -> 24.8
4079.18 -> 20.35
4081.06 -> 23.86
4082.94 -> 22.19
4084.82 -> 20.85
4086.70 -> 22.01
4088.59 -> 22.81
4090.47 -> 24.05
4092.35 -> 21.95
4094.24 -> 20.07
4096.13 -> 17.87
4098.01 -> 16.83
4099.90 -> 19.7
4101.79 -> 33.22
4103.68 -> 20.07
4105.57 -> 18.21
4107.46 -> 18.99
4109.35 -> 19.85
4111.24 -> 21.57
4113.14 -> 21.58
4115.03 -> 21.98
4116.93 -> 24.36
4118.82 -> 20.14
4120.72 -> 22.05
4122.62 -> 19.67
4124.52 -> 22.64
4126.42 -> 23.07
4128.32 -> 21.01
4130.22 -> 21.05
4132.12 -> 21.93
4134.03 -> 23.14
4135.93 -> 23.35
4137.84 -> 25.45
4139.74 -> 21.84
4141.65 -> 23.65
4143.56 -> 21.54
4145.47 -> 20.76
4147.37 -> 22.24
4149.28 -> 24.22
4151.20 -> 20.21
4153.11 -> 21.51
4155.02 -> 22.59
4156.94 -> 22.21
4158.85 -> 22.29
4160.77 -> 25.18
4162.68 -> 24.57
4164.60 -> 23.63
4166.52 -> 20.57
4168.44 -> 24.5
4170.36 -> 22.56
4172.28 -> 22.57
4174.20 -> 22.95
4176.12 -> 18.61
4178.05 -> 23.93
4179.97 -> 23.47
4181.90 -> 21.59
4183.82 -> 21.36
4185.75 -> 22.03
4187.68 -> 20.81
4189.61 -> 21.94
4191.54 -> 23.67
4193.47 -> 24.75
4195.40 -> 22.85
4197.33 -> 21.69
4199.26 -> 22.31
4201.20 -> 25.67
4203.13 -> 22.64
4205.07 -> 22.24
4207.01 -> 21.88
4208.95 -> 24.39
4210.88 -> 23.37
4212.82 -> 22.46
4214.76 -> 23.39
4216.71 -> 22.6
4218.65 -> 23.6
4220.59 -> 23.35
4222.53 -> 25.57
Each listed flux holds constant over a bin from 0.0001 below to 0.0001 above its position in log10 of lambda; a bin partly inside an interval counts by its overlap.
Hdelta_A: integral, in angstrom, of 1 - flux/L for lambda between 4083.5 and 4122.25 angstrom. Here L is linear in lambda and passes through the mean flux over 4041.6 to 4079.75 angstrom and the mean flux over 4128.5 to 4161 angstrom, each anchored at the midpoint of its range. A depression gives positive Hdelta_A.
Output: 2.7 angstrom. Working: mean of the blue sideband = 23.6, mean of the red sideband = 22.4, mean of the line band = 21.4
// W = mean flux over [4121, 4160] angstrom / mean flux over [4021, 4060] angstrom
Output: 0.9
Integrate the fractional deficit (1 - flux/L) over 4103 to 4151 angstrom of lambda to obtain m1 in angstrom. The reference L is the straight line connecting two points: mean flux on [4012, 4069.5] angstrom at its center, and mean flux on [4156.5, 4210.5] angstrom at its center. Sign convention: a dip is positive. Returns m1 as 3.4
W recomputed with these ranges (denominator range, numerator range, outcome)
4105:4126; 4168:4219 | 1.08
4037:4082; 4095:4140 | 0.91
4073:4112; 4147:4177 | 1.05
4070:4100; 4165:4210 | 1.04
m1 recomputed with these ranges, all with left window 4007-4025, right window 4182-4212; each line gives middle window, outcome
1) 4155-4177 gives 0.4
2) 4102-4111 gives 1.3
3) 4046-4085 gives 1.9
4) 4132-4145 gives 0.3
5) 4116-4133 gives 1.4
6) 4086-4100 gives 2.0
